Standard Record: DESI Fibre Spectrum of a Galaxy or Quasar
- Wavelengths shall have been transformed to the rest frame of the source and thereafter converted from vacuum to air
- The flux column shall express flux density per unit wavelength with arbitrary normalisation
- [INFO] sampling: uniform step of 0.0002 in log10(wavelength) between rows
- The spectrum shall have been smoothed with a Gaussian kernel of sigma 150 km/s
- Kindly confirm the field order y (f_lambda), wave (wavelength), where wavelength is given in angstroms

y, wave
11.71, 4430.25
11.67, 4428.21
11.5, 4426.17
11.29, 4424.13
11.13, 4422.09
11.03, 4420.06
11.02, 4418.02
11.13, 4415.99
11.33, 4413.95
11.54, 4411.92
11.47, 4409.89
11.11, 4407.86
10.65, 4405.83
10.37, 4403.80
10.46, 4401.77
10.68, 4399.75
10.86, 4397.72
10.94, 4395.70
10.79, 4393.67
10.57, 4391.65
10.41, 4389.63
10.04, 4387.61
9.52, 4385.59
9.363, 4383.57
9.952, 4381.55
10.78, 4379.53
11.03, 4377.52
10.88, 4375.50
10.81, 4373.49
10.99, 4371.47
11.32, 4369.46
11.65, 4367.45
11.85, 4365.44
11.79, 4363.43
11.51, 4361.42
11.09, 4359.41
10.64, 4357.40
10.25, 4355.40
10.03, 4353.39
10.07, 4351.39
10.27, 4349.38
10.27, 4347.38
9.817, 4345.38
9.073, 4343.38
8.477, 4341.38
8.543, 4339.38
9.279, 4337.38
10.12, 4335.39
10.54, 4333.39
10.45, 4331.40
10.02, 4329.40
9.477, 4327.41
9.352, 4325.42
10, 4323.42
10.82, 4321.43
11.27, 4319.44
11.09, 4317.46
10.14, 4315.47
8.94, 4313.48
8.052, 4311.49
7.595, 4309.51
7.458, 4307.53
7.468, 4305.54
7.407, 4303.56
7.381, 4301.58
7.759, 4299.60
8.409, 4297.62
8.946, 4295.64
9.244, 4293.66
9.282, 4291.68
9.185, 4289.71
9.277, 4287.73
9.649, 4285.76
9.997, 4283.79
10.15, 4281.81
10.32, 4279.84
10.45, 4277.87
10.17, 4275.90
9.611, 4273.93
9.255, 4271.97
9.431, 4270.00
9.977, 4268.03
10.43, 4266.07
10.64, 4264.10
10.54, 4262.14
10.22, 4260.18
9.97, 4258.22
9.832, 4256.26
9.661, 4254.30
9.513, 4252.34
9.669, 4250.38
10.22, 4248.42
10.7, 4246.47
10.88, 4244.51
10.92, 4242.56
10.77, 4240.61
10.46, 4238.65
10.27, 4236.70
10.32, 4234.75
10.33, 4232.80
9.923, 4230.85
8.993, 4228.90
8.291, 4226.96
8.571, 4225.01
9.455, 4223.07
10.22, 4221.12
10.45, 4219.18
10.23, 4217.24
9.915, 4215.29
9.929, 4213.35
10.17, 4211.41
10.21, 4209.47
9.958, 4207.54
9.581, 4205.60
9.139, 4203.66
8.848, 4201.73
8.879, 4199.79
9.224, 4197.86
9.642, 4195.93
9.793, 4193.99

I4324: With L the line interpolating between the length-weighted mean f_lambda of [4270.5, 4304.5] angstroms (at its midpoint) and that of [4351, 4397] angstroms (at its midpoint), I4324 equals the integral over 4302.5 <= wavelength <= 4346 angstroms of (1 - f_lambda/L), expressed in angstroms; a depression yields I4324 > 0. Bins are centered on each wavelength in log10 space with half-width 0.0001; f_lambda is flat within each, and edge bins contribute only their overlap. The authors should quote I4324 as 2.3 angstroms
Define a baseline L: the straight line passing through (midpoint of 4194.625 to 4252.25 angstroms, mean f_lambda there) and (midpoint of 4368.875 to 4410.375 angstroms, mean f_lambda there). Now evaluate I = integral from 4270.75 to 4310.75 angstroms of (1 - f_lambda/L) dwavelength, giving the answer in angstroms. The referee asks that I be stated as 4.8 angstroms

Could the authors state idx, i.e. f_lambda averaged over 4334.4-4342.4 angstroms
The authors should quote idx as 9.11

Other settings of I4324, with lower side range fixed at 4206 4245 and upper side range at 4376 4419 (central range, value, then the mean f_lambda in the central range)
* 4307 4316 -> 1.7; 8.4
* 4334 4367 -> 0.8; 10.2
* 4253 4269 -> 0.0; 10.1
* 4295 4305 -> 2.3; 7.93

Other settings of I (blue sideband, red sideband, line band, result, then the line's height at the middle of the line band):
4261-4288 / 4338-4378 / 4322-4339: 0.8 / 10.3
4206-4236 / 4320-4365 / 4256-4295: 0.3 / 9.94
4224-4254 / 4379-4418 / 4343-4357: 0.5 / 10.4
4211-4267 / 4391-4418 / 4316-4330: 0.3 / 10.5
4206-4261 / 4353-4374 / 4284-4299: 1.9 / 10.5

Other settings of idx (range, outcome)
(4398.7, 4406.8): 10.5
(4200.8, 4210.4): 9.55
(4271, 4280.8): 9.97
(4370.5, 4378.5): 10.9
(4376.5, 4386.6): 10.1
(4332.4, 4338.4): 9.98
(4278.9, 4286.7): 10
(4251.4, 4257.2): 9.67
